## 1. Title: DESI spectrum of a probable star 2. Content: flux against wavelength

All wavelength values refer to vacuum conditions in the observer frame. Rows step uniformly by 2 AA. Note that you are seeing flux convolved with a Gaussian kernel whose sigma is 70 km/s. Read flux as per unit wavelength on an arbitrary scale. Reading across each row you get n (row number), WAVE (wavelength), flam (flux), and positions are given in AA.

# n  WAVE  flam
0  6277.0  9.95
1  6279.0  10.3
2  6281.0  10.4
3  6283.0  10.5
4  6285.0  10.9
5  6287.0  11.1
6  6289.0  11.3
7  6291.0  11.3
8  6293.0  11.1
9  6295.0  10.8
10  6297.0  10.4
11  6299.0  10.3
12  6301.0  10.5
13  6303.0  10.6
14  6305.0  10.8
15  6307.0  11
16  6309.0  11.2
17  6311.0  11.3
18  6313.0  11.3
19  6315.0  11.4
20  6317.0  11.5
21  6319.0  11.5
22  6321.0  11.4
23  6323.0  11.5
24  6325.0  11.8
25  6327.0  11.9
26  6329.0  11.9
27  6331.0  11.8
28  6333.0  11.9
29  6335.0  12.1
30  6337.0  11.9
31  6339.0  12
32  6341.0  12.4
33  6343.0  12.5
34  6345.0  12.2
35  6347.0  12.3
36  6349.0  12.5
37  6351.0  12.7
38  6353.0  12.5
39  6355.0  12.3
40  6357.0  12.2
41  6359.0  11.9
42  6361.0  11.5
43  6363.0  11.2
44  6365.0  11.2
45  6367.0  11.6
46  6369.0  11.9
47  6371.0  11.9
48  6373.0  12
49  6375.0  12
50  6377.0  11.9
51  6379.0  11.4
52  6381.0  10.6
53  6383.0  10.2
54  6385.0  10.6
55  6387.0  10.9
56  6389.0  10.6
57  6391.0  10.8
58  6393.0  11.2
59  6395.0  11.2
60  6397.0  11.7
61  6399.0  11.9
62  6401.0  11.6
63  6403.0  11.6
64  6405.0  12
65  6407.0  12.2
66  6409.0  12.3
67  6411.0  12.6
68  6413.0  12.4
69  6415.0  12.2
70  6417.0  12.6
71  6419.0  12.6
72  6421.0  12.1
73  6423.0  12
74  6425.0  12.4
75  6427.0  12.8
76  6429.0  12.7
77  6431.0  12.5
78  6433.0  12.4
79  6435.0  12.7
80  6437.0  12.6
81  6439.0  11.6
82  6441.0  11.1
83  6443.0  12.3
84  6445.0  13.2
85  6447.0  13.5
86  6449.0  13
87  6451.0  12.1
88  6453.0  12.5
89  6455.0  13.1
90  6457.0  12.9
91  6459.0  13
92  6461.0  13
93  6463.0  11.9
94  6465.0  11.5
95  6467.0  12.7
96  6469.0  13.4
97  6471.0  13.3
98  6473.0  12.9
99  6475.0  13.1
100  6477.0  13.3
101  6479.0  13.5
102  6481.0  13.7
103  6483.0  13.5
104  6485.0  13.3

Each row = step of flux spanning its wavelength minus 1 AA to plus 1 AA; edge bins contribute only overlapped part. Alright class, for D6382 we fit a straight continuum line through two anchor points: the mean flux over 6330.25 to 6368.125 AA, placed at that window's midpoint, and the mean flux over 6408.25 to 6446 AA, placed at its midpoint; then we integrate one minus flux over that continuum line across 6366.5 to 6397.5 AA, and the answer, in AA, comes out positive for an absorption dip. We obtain 2.3 AA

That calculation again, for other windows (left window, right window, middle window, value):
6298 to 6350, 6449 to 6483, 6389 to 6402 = 1.0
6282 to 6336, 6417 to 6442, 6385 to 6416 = 1.0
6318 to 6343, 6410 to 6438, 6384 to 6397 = 1.4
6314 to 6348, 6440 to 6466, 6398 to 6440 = 0.3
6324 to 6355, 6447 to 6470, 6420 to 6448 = 0.3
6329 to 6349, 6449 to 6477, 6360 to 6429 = 3.9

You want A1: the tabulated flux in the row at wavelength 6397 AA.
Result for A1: 11.7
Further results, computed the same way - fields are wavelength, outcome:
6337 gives 11.9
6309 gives 11.2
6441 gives 11.1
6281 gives 10.4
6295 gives 10.8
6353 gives 12.5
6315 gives 11.4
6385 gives 10.6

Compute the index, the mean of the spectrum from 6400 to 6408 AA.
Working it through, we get 11.8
